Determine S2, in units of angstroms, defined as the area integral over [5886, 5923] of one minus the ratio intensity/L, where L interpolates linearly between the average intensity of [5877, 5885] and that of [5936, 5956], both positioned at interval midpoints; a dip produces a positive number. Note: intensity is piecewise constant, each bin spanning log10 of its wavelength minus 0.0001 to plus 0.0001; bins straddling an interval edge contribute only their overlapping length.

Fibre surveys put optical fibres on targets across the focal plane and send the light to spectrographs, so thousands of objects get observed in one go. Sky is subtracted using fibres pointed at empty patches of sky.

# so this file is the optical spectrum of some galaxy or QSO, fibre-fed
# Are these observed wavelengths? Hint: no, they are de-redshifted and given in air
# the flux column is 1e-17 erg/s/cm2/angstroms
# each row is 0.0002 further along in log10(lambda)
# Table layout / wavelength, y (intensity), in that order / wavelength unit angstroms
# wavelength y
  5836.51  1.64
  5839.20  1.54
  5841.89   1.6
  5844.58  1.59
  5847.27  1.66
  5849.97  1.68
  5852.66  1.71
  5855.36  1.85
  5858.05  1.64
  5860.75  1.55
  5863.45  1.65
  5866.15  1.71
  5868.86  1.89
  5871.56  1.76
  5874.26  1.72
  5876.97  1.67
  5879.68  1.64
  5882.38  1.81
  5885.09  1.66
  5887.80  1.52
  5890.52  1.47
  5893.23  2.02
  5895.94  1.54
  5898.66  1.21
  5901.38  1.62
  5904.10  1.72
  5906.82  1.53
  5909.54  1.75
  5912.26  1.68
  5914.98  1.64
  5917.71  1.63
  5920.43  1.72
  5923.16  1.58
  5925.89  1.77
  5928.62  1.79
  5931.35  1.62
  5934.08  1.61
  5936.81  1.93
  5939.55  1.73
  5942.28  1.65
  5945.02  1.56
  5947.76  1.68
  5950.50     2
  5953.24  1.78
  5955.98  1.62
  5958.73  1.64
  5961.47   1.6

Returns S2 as 2.2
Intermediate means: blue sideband 1.71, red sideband 1.75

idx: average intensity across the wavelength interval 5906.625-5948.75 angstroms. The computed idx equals 1.68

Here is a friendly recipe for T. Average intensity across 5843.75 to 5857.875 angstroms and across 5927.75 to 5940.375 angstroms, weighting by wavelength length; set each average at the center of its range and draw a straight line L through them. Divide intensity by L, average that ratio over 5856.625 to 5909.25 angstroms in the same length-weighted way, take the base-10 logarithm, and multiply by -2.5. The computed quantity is 0.04 mag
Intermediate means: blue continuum 1.7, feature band 1.65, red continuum 1.73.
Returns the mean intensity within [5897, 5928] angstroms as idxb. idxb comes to 1.63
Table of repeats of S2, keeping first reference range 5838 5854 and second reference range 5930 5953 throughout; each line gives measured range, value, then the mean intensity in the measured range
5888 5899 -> 0.6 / 1.59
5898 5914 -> 0.8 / 1.6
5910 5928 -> 0.3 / 1.68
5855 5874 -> -0.8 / 1.72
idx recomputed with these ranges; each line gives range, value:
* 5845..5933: 1.67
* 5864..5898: 1.69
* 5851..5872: 1.72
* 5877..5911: 1.63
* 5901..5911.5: 1.66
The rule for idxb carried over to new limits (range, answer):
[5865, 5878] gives 1.75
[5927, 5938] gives 1.74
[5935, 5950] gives 1.72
